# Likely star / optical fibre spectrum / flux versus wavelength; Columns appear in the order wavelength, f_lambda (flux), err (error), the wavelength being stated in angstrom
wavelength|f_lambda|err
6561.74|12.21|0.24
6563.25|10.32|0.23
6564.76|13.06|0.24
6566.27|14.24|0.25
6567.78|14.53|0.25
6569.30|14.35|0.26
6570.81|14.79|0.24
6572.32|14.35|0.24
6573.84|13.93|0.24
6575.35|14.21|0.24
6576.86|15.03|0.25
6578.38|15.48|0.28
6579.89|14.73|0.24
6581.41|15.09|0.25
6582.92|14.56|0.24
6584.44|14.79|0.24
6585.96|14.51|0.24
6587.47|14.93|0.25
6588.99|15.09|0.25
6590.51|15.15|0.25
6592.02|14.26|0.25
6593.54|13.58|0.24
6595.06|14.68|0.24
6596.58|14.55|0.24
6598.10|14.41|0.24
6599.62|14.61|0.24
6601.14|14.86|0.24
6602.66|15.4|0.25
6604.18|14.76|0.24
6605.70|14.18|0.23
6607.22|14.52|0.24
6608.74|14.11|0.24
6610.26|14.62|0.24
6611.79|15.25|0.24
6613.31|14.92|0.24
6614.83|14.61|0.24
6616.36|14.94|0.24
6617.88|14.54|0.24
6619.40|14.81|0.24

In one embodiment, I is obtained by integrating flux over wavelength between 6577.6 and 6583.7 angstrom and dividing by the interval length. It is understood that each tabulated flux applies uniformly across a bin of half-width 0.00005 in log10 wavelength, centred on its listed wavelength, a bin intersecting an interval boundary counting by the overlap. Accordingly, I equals 15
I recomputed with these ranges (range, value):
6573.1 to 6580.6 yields 14.7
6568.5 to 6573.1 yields 14.5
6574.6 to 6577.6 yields 14.6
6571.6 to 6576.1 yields 14.2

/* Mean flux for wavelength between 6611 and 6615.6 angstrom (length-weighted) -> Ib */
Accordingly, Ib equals 14.9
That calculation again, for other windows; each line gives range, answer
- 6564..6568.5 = 14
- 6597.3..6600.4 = 14.5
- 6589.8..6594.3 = 14.3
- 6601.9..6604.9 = 15.1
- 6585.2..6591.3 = 14.9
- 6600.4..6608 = 14.8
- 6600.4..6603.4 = 15.1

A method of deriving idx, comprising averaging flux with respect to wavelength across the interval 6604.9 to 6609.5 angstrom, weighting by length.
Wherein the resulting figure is 14.3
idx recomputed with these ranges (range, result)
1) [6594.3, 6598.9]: 14.5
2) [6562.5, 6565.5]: 11.7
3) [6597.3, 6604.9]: 14.8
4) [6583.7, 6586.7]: 14.6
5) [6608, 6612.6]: 14.7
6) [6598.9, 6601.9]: 14.7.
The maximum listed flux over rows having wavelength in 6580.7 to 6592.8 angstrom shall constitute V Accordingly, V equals 15.15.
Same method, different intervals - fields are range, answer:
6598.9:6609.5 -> 15.4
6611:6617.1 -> 15.25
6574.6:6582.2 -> 15.48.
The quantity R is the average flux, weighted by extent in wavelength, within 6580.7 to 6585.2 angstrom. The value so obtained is 14.8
